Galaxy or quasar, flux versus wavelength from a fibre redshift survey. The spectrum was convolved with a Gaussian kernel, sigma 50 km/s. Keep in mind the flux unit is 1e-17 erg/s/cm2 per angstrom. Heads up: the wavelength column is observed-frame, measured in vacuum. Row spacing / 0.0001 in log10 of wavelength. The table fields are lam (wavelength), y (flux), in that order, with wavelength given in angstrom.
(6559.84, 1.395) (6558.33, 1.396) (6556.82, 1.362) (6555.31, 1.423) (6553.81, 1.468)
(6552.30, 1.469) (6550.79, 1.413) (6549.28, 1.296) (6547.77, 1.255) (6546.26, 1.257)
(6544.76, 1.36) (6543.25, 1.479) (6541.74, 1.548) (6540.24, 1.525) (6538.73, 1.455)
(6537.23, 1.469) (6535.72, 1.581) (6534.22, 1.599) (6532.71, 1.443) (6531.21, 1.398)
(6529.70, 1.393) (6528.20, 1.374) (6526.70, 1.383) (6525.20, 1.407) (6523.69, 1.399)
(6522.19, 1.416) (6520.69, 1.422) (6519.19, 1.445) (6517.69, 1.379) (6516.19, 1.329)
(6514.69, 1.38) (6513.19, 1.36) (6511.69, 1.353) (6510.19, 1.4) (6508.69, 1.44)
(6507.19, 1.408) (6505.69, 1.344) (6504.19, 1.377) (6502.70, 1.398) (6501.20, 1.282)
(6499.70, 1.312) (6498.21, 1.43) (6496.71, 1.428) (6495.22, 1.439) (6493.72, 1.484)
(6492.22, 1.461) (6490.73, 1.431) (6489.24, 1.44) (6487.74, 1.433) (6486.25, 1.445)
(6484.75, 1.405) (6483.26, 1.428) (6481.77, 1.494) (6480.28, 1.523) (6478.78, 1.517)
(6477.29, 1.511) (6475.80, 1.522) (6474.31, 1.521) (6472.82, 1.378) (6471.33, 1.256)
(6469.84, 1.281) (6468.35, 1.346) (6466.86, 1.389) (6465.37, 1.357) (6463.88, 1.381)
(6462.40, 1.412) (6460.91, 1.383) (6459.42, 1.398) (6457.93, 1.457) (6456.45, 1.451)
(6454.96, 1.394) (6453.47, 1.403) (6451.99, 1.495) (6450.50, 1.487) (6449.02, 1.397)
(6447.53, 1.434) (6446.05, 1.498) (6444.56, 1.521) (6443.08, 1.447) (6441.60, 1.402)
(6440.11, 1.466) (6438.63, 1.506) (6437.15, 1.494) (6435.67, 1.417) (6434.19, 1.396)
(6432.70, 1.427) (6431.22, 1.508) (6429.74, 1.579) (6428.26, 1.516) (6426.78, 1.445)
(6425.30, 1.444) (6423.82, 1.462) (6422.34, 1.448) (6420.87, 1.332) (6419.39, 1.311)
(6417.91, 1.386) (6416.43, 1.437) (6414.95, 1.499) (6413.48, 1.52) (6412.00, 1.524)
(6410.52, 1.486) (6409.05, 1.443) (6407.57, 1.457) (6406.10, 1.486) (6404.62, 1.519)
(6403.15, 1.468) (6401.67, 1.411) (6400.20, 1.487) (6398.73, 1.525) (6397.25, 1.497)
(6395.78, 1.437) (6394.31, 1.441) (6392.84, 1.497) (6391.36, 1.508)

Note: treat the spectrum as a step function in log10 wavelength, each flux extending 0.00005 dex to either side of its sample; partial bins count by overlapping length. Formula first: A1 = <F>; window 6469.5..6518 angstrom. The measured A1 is 1.41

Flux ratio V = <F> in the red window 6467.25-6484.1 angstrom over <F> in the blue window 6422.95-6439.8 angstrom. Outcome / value 1.0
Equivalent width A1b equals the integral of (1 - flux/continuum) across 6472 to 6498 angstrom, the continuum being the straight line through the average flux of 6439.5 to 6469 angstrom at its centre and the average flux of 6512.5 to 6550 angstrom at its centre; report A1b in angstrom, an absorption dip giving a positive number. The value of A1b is -0.7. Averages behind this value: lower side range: 1.43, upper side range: 1.41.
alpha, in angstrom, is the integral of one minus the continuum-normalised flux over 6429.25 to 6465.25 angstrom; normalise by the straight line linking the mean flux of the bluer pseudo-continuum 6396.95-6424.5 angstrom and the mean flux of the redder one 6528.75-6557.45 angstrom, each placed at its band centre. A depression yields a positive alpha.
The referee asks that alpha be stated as 0.11 angstrom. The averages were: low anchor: 1.46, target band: 1.45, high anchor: 1.43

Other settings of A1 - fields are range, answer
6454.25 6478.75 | 1.41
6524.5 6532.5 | 1.4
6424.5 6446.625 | 1.47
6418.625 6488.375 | 1.44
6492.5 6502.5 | 1.4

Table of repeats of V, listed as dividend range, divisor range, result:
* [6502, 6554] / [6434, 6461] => 0.98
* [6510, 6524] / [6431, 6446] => 0.95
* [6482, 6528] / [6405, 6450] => 0.96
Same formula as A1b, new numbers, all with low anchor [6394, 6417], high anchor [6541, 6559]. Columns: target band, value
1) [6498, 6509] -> 0.4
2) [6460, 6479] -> 0.5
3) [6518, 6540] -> -0.6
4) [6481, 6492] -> -0.1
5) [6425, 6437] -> 0.0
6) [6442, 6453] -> -0.1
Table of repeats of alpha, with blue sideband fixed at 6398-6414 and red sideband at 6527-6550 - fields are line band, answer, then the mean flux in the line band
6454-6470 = 0.8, 1.39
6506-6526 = 0.6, 1.39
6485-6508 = 0.6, 1.41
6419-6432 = 0.2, 1.45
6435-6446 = 0.0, 1.47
